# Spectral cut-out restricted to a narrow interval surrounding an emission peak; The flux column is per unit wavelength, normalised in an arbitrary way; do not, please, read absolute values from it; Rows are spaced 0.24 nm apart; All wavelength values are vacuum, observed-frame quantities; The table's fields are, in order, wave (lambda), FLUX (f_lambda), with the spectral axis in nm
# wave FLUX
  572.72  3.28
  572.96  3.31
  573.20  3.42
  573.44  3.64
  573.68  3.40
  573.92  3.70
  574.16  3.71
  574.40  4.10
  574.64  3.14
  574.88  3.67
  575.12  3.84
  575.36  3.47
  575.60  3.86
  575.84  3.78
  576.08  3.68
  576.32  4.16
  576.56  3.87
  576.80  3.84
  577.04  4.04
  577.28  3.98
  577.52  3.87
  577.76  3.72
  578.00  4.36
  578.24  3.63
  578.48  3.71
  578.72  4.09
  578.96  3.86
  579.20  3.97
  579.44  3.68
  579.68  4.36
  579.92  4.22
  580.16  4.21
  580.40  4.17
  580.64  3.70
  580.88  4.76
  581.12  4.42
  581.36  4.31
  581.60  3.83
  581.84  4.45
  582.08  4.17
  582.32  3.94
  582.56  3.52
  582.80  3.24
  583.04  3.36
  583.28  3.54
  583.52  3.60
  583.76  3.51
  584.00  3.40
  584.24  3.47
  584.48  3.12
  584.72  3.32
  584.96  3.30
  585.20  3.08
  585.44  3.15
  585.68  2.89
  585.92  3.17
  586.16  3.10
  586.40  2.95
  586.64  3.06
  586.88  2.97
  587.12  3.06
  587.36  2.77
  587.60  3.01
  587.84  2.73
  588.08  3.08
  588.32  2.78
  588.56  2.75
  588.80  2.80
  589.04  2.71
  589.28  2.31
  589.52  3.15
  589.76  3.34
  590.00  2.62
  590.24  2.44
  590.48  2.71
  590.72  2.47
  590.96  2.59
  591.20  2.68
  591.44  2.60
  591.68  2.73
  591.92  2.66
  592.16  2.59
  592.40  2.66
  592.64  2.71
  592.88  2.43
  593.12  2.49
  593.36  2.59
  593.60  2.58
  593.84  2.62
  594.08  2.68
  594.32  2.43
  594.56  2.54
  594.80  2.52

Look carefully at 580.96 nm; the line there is C III] 1909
